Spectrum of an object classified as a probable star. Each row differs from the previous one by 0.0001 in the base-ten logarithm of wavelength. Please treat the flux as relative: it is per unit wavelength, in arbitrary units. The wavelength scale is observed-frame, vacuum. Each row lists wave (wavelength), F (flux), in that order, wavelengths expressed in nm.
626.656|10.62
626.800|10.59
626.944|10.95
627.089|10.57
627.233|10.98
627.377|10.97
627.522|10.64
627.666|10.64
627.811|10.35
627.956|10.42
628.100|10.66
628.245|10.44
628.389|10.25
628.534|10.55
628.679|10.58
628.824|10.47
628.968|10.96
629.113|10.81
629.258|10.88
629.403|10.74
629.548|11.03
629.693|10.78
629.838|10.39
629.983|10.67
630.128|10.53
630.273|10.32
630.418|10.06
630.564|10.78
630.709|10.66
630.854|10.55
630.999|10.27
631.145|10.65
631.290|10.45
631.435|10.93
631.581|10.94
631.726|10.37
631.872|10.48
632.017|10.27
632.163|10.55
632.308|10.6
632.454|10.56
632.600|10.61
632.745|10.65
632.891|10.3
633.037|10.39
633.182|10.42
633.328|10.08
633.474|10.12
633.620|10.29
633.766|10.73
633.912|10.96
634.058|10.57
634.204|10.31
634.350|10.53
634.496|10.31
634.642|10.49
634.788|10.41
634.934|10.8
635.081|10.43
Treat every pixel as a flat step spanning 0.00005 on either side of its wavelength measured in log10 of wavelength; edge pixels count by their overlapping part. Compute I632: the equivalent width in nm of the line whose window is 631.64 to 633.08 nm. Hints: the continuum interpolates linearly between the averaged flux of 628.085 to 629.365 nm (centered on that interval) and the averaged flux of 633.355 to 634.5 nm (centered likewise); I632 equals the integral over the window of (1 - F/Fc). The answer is 0.00 nm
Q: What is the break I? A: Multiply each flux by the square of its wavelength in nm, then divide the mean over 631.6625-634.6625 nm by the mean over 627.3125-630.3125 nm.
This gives 1.0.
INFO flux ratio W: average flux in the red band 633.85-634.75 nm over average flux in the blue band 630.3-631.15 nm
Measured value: 1.0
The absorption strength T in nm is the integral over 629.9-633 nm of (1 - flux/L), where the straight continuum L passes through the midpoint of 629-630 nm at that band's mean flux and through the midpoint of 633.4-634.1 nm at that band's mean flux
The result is 0.04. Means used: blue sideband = 10.8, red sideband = 10.5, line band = 10.5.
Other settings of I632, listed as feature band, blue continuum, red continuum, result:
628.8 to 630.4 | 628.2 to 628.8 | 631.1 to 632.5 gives -0.03 nm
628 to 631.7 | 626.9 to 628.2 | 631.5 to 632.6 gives 0.00 nm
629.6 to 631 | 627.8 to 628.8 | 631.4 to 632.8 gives 0.00 nm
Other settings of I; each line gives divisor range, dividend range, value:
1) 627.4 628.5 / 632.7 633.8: 1.00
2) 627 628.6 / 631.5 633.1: 1.01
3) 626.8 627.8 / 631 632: 1.00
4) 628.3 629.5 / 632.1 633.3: 1.00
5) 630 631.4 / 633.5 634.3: 1.01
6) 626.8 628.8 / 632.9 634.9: 1.00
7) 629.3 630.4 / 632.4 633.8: 0.99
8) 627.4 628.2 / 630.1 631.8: 1.01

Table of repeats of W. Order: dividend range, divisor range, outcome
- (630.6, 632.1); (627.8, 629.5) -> 1.00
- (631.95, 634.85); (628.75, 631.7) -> 0.98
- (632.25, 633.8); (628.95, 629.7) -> 0.96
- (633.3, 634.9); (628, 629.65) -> 0.98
